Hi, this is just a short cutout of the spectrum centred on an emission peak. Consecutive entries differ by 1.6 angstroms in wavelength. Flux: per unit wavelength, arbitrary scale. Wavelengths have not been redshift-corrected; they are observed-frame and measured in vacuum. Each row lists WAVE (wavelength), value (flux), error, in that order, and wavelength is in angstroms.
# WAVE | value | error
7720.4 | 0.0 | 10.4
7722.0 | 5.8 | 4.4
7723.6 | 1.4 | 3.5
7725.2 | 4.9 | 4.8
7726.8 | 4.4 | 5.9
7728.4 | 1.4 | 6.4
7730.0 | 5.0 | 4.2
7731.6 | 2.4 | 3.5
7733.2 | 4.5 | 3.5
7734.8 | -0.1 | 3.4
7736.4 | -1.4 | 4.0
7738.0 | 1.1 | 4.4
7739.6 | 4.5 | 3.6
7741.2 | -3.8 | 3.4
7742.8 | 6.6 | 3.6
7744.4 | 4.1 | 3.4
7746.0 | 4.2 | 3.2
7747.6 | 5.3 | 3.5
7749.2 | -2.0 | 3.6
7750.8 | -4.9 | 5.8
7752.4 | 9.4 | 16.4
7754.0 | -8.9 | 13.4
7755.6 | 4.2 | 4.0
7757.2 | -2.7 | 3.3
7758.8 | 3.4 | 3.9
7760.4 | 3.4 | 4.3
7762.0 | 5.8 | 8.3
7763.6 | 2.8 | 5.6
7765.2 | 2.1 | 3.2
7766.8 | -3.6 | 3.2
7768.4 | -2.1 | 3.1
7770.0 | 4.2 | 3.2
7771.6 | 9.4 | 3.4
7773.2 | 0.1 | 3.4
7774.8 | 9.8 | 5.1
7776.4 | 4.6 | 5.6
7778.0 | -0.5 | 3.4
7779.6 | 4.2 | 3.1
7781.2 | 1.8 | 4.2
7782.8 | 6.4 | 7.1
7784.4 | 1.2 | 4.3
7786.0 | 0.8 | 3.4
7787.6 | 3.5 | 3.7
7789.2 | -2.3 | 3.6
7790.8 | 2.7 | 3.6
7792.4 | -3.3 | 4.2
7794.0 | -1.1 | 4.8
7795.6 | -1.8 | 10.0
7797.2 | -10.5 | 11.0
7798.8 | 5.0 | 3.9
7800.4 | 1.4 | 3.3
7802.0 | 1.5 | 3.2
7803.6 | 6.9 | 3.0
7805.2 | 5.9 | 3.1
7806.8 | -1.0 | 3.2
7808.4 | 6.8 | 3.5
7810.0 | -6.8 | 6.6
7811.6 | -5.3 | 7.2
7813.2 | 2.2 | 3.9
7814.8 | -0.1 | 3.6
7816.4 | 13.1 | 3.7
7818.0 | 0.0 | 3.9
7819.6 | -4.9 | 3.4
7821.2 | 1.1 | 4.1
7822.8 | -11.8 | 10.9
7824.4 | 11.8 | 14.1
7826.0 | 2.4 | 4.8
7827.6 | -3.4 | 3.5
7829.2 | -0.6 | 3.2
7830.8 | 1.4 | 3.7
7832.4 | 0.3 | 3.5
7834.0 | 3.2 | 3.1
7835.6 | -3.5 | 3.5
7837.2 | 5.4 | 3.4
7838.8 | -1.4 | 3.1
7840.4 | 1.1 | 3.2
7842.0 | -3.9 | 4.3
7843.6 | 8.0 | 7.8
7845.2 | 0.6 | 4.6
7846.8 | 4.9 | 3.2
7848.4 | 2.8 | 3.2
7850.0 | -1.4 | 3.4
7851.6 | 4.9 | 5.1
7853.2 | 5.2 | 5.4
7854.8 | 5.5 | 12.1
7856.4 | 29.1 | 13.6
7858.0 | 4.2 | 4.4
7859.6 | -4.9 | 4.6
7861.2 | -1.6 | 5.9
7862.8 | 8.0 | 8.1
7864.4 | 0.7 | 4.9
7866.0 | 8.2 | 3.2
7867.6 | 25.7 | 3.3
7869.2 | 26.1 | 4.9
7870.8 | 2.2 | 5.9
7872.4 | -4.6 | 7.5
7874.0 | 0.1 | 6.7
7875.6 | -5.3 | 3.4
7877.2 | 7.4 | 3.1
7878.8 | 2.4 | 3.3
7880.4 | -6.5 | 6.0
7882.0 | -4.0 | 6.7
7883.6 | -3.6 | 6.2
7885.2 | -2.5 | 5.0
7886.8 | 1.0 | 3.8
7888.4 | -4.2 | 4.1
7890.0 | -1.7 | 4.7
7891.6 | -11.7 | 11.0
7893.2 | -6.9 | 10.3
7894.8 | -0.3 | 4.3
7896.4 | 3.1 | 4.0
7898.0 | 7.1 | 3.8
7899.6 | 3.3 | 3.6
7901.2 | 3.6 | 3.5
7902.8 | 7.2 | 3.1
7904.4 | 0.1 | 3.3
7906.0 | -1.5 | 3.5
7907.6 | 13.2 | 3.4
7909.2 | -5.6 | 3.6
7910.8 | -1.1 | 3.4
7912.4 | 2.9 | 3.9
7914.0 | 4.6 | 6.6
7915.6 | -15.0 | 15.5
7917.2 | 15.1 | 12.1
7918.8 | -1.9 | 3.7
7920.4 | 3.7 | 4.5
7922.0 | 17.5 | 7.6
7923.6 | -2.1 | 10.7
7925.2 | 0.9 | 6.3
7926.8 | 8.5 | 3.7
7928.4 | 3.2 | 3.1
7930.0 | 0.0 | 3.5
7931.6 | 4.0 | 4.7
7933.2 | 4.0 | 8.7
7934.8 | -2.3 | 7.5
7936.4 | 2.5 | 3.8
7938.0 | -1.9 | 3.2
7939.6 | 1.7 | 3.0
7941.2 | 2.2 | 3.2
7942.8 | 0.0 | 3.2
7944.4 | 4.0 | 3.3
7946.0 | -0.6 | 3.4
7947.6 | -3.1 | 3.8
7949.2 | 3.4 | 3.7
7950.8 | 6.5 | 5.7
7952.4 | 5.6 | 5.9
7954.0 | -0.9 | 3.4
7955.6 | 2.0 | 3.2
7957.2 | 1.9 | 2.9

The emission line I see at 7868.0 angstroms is H-gamma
